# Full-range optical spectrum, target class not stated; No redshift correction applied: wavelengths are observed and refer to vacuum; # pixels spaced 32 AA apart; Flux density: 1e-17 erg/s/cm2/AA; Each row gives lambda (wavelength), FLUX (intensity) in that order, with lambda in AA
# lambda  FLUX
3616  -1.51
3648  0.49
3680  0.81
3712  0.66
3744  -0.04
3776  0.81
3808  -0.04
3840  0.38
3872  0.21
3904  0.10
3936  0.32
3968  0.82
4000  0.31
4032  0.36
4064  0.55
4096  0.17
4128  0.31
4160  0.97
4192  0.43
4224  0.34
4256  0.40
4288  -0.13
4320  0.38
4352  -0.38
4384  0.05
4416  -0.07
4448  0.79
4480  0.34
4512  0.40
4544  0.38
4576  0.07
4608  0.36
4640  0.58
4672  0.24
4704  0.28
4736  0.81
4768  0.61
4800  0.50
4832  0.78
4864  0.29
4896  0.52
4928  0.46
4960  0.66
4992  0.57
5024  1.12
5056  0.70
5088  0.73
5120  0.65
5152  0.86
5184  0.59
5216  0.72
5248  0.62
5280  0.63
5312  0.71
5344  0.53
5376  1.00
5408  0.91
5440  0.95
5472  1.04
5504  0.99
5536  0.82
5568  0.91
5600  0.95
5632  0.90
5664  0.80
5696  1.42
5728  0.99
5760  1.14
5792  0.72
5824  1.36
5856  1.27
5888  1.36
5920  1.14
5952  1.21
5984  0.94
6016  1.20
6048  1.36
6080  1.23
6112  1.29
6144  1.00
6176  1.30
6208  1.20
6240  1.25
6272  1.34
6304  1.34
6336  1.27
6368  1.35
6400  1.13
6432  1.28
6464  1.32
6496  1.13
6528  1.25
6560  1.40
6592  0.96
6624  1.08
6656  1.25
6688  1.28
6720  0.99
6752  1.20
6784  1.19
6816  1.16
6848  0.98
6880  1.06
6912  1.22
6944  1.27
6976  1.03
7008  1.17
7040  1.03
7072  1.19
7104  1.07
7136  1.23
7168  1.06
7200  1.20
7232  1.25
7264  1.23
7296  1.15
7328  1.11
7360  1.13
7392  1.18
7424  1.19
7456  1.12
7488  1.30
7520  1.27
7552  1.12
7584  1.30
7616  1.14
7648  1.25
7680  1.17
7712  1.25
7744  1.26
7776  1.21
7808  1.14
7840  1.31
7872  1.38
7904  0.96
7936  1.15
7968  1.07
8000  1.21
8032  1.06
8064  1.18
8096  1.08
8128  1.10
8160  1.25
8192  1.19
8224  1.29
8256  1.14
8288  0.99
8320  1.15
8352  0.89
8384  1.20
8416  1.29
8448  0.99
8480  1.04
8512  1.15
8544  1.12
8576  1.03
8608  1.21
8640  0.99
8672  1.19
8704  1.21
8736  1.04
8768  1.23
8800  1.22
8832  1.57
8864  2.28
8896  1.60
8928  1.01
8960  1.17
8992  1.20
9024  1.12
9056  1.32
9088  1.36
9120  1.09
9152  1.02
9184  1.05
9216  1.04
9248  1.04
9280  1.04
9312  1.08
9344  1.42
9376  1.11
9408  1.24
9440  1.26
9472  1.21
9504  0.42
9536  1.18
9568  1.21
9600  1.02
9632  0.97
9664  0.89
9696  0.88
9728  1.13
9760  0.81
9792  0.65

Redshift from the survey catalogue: 0.350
